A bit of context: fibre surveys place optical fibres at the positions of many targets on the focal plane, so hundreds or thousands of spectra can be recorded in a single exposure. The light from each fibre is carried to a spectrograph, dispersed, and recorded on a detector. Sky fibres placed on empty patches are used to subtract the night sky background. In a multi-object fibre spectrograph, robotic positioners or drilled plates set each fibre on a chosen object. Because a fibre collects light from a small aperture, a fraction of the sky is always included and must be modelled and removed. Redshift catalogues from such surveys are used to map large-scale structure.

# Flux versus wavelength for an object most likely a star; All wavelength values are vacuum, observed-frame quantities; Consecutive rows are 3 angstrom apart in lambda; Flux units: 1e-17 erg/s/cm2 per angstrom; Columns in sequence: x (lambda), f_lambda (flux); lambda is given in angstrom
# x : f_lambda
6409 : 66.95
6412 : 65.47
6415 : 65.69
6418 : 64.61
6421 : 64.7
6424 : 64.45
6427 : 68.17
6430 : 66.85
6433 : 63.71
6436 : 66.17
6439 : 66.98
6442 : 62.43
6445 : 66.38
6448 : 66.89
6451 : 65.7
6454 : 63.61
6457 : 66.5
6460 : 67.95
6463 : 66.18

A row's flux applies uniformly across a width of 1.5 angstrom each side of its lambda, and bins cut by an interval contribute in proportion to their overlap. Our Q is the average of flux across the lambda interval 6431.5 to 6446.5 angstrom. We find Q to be 65.1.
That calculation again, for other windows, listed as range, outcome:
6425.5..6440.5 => 66.4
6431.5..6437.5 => 64.9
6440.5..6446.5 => 64.4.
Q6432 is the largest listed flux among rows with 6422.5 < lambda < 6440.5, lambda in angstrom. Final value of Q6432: 68.17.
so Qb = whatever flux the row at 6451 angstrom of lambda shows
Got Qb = 65.7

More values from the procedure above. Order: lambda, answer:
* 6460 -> 67.95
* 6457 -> 66.5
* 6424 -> 64.45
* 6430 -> 66.85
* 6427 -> 68.17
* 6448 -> 66.89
